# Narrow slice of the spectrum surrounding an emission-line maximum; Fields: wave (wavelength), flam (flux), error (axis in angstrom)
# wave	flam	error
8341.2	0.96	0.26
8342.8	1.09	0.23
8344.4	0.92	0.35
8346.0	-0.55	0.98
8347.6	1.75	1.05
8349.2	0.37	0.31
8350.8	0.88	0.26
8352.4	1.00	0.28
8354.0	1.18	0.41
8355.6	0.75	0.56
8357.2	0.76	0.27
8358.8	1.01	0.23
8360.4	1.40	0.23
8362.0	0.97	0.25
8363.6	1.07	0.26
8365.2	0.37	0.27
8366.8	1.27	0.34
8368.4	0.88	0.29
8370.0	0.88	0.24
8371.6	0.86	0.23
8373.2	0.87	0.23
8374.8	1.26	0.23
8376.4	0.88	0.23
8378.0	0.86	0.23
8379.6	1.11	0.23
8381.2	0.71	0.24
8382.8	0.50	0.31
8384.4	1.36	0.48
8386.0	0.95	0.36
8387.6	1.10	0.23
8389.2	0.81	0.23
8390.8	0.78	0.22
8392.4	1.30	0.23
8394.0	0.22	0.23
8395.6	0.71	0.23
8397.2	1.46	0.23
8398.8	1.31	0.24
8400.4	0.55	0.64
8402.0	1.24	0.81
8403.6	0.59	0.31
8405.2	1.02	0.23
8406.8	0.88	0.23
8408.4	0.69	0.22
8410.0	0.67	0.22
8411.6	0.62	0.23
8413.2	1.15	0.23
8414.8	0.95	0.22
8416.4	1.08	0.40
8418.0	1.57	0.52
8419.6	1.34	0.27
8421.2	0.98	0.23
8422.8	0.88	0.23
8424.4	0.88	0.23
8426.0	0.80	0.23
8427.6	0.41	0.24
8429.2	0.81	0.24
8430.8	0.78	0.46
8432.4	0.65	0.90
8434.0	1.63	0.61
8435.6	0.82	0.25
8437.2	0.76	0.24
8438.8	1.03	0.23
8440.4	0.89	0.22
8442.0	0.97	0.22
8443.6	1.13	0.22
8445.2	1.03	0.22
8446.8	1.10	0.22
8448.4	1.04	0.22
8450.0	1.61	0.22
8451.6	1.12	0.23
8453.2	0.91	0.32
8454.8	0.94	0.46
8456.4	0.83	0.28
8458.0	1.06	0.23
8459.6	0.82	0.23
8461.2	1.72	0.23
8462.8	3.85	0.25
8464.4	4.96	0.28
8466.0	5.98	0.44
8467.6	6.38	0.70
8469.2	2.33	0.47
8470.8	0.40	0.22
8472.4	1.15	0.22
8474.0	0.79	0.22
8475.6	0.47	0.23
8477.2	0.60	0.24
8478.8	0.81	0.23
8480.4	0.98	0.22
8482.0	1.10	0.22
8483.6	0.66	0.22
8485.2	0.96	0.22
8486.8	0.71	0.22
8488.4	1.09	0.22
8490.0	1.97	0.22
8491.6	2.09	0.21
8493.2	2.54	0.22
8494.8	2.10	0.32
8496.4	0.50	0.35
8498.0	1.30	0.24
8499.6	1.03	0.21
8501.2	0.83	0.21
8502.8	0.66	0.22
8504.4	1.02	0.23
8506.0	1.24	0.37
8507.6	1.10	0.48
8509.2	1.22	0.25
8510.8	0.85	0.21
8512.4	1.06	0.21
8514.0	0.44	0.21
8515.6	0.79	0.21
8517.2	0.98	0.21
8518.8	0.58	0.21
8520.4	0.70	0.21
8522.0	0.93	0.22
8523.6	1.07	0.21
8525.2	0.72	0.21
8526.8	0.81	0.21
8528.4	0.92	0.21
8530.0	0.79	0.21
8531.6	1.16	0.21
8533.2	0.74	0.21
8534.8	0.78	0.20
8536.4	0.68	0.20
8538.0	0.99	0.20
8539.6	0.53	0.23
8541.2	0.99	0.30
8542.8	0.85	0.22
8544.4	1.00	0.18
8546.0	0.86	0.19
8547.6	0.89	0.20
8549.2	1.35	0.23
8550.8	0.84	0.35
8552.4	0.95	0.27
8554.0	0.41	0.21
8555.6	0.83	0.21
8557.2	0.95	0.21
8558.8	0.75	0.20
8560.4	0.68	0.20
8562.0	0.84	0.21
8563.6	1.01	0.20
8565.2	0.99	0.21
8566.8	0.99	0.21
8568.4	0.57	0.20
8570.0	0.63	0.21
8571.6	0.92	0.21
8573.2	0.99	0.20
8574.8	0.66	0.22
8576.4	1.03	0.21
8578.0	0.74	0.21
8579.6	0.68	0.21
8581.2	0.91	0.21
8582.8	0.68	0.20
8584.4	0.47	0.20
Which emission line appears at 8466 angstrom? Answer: H-alpha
